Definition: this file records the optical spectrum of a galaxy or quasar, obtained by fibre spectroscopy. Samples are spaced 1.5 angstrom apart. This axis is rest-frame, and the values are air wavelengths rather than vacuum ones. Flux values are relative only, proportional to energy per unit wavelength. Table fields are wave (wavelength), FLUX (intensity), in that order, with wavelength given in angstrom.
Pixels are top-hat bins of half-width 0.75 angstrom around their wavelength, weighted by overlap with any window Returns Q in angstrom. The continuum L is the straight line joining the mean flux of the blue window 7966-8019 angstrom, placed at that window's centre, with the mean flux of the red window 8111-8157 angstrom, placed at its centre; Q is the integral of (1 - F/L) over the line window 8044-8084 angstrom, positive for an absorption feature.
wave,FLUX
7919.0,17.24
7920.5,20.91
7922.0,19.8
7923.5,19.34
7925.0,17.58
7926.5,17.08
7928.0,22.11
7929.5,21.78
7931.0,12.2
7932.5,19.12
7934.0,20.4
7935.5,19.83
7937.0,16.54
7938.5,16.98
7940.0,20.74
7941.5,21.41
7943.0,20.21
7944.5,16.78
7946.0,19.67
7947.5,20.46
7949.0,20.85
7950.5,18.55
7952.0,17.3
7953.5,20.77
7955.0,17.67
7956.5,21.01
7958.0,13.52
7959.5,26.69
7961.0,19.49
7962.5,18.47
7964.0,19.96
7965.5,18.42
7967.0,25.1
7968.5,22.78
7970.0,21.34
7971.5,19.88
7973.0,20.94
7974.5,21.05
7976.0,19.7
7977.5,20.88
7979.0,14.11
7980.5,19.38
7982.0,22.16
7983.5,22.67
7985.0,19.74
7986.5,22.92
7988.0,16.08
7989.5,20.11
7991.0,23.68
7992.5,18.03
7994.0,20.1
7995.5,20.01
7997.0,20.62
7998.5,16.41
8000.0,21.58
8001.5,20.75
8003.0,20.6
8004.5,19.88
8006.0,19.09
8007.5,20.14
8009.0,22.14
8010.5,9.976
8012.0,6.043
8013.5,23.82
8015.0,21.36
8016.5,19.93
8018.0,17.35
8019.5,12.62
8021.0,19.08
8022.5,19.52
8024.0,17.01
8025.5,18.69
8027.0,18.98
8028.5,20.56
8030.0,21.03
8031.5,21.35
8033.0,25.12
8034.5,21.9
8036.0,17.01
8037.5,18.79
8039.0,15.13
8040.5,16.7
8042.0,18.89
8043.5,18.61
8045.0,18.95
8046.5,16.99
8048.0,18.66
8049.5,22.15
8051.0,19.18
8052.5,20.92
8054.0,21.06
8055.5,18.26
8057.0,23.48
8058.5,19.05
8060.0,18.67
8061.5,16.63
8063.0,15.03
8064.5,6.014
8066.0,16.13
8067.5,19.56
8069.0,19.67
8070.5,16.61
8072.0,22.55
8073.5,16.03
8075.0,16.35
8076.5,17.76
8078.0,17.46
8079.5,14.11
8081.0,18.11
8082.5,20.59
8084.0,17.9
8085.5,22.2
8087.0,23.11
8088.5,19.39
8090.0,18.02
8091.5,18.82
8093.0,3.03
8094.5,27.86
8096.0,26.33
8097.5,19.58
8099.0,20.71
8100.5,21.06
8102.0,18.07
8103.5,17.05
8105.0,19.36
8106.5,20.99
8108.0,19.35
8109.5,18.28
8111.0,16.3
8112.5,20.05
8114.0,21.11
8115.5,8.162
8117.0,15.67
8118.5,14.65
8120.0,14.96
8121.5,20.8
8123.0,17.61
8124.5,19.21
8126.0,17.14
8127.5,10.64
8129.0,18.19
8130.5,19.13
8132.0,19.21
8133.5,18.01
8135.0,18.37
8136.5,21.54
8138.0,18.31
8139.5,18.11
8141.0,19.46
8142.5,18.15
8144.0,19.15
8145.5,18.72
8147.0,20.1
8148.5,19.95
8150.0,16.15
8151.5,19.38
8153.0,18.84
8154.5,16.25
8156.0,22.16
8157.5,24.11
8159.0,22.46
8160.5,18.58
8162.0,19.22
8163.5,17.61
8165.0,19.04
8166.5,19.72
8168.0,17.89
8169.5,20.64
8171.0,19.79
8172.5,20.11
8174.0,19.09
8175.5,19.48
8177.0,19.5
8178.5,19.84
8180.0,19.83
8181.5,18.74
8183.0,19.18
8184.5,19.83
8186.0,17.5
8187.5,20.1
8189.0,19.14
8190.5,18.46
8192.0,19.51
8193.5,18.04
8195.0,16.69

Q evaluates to 1.6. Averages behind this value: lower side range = 19.7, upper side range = 18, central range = 18.1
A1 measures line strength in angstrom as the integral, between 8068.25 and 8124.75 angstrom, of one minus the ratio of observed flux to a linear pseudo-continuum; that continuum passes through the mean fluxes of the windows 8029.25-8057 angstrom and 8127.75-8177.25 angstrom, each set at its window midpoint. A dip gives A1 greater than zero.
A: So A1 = 3.0 angstrom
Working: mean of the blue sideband 19.6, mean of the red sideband 19.2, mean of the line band 18.4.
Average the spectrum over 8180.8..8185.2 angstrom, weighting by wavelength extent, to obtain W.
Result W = 19.2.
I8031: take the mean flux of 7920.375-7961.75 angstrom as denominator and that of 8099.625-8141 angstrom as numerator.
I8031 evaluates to 0.9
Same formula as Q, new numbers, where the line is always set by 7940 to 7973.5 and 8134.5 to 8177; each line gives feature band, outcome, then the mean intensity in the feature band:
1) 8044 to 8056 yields 0.13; 19.5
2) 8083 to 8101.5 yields -0.21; 19.8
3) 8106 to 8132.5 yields 3.06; 17.3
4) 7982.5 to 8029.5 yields 2.02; 19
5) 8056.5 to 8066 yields 1.66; 16.3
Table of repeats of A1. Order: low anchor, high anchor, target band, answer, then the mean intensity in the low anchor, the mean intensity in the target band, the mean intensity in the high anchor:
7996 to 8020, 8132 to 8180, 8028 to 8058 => -1.84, 18.3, 19.7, 19.4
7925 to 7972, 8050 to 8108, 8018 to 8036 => -0.41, 19.6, 19.4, 18.6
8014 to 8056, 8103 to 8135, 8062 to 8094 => 1.98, 19.2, 17.1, 17.4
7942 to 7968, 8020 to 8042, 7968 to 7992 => -1.02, 19.7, 20.4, 19.3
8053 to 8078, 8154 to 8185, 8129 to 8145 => 0.14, 17.7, 18.9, 19.7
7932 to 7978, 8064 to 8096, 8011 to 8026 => 1.20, 19.9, 17.4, 18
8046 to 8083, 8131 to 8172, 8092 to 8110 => -0.73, 18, 19.3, 19.3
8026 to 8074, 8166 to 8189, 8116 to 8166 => 1.97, 18.8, 18.5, 19.4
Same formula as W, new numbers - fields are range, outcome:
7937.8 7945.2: 19.3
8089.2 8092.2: 18.4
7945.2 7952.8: 19.4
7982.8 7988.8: 20.3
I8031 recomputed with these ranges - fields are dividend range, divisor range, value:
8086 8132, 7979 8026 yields 0.96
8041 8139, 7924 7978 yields 0.93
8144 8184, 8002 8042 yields 1.05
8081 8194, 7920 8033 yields 0.97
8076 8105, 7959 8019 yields 0.96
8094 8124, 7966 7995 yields 0.92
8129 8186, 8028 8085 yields 1.04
